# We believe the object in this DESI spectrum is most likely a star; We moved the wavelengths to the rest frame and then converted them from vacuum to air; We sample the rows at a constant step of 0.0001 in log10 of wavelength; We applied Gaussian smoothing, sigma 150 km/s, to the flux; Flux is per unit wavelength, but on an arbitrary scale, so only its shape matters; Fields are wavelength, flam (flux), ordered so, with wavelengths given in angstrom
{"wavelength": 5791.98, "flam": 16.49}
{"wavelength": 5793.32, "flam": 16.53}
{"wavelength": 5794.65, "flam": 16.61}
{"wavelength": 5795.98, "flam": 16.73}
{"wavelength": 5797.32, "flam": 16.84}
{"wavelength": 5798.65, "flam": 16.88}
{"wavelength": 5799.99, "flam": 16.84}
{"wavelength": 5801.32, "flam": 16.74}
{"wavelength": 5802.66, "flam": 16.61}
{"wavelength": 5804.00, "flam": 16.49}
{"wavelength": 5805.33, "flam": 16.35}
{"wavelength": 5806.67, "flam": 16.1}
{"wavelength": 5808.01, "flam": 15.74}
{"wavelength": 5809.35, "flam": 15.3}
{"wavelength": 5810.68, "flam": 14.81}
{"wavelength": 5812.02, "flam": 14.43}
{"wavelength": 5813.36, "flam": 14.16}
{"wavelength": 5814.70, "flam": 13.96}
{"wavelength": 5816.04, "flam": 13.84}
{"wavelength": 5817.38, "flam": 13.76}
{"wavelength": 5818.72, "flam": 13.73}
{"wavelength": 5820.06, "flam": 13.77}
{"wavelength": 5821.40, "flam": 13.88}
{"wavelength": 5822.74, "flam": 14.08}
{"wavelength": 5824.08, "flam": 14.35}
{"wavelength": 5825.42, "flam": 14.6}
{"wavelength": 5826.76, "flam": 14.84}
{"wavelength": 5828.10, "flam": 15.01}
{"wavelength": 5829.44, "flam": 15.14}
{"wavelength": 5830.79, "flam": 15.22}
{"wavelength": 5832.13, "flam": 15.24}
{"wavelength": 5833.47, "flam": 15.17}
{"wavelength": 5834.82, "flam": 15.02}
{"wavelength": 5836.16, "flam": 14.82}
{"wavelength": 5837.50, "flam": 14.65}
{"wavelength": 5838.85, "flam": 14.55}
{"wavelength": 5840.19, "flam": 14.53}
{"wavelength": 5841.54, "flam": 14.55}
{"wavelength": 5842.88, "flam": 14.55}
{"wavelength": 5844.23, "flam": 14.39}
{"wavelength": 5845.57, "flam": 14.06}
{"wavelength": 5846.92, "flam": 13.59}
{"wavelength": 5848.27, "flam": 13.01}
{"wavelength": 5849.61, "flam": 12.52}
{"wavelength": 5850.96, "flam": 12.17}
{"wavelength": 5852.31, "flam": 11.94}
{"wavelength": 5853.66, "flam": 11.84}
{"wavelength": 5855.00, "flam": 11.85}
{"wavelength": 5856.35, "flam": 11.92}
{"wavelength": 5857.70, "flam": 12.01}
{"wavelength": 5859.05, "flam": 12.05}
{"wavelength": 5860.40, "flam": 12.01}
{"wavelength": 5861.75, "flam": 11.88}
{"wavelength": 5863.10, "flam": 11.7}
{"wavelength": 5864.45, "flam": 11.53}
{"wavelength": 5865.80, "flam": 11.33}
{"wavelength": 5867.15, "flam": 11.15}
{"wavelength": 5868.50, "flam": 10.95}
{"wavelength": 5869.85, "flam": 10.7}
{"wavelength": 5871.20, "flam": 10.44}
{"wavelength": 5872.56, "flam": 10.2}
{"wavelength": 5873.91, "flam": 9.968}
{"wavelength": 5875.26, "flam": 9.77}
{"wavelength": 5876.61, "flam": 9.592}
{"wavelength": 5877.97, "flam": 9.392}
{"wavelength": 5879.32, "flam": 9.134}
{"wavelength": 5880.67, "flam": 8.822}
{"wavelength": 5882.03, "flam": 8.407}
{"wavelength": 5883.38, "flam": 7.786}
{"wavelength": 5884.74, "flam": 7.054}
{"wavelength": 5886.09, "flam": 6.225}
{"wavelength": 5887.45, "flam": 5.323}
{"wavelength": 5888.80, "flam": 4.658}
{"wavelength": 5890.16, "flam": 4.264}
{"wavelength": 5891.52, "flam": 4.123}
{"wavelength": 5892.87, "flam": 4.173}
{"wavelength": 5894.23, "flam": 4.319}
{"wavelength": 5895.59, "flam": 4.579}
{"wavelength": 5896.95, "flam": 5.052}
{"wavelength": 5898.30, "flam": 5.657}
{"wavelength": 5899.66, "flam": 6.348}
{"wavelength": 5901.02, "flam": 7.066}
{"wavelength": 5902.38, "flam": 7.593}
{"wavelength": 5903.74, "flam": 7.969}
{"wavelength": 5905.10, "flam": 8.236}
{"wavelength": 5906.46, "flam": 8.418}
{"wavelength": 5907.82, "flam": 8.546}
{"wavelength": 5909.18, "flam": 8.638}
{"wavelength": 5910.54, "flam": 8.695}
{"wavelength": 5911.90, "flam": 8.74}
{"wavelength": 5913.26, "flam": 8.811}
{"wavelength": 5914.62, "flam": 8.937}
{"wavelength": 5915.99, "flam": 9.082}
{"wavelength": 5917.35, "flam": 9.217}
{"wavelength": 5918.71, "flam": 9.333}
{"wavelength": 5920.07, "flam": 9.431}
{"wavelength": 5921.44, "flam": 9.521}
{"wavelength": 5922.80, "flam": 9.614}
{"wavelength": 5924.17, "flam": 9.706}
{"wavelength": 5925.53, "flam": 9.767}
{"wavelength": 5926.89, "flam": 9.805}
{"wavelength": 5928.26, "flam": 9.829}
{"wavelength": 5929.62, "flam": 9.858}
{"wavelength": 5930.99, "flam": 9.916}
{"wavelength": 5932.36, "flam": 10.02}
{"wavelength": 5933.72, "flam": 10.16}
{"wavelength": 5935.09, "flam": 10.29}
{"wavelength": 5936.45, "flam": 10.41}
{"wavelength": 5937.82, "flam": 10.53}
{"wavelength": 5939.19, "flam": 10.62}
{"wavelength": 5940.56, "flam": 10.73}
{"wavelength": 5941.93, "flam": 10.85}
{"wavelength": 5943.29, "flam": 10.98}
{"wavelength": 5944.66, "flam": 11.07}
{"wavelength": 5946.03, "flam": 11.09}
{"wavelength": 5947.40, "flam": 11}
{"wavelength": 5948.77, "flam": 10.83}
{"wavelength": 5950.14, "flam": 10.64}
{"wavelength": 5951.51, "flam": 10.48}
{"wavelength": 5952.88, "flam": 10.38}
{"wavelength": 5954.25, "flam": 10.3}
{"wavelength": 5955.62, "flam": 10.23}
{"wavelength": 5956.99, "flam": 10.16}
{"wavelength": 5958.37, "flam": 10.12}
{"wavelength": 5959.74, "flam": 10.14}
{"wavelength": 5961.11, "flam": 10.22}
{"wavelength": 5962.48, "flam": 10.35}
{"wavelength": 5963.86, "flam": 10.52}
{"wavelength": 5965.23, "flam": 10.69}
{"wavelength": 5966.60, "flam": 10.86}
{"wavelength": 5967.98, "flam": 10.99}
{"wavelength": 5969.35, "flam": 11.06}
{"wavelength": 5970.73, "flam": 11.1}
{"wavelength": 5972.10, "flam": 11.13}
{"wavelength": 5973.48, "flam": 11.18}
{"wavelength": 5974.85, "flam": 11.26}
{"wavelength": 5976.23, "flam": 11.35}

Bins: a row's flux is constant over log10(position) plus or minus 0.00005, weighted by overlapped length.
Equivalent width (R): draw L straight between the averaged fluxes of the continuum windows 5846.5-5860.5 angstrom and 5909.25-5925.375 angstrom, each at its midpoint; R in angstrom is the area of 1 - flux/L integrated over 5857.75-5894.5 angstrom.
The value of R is 7.9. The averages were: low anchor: 12.2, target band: 8.88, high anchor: 9.19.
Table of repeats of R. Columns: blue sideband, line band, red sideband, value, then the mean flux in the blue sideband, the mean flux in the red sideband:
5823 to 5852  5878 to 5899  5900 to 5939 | 9.6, 14.3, 9.21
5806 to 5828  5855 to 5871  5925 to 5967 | 1.8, 14.5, 10.4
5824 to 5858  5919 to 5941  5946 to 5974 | 2.8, 13.9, 10.6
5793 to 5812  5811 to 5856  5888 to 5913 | -3.1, 16.3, 6.54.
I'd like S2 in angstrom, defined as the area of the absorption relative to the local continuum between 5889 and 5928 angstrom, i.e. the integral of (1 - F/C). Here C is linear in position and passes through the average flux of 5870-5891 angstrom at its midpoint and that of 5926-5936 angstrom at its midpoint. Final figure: 6.5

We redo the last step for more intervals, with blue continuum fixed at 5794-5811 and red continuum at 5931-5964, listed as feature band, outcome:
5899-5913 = 4.7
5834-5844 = 0.1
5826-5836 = 0.1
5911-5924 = 2.8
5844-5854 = 1.1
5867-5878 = 2.7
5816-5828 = 1.1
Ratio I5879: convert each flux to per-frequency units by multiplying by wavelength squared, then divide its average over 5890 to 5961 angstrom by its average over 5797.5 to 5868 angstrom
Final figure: 0.7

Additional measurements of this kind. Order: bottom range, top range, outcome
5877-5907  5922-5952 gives 1.60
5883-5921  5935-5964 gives 1.51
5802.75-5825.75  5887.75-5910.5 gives 0.44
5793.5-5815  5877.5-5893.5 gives 0.42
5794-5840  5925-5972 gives 0.72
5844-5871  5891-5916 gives 0.60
